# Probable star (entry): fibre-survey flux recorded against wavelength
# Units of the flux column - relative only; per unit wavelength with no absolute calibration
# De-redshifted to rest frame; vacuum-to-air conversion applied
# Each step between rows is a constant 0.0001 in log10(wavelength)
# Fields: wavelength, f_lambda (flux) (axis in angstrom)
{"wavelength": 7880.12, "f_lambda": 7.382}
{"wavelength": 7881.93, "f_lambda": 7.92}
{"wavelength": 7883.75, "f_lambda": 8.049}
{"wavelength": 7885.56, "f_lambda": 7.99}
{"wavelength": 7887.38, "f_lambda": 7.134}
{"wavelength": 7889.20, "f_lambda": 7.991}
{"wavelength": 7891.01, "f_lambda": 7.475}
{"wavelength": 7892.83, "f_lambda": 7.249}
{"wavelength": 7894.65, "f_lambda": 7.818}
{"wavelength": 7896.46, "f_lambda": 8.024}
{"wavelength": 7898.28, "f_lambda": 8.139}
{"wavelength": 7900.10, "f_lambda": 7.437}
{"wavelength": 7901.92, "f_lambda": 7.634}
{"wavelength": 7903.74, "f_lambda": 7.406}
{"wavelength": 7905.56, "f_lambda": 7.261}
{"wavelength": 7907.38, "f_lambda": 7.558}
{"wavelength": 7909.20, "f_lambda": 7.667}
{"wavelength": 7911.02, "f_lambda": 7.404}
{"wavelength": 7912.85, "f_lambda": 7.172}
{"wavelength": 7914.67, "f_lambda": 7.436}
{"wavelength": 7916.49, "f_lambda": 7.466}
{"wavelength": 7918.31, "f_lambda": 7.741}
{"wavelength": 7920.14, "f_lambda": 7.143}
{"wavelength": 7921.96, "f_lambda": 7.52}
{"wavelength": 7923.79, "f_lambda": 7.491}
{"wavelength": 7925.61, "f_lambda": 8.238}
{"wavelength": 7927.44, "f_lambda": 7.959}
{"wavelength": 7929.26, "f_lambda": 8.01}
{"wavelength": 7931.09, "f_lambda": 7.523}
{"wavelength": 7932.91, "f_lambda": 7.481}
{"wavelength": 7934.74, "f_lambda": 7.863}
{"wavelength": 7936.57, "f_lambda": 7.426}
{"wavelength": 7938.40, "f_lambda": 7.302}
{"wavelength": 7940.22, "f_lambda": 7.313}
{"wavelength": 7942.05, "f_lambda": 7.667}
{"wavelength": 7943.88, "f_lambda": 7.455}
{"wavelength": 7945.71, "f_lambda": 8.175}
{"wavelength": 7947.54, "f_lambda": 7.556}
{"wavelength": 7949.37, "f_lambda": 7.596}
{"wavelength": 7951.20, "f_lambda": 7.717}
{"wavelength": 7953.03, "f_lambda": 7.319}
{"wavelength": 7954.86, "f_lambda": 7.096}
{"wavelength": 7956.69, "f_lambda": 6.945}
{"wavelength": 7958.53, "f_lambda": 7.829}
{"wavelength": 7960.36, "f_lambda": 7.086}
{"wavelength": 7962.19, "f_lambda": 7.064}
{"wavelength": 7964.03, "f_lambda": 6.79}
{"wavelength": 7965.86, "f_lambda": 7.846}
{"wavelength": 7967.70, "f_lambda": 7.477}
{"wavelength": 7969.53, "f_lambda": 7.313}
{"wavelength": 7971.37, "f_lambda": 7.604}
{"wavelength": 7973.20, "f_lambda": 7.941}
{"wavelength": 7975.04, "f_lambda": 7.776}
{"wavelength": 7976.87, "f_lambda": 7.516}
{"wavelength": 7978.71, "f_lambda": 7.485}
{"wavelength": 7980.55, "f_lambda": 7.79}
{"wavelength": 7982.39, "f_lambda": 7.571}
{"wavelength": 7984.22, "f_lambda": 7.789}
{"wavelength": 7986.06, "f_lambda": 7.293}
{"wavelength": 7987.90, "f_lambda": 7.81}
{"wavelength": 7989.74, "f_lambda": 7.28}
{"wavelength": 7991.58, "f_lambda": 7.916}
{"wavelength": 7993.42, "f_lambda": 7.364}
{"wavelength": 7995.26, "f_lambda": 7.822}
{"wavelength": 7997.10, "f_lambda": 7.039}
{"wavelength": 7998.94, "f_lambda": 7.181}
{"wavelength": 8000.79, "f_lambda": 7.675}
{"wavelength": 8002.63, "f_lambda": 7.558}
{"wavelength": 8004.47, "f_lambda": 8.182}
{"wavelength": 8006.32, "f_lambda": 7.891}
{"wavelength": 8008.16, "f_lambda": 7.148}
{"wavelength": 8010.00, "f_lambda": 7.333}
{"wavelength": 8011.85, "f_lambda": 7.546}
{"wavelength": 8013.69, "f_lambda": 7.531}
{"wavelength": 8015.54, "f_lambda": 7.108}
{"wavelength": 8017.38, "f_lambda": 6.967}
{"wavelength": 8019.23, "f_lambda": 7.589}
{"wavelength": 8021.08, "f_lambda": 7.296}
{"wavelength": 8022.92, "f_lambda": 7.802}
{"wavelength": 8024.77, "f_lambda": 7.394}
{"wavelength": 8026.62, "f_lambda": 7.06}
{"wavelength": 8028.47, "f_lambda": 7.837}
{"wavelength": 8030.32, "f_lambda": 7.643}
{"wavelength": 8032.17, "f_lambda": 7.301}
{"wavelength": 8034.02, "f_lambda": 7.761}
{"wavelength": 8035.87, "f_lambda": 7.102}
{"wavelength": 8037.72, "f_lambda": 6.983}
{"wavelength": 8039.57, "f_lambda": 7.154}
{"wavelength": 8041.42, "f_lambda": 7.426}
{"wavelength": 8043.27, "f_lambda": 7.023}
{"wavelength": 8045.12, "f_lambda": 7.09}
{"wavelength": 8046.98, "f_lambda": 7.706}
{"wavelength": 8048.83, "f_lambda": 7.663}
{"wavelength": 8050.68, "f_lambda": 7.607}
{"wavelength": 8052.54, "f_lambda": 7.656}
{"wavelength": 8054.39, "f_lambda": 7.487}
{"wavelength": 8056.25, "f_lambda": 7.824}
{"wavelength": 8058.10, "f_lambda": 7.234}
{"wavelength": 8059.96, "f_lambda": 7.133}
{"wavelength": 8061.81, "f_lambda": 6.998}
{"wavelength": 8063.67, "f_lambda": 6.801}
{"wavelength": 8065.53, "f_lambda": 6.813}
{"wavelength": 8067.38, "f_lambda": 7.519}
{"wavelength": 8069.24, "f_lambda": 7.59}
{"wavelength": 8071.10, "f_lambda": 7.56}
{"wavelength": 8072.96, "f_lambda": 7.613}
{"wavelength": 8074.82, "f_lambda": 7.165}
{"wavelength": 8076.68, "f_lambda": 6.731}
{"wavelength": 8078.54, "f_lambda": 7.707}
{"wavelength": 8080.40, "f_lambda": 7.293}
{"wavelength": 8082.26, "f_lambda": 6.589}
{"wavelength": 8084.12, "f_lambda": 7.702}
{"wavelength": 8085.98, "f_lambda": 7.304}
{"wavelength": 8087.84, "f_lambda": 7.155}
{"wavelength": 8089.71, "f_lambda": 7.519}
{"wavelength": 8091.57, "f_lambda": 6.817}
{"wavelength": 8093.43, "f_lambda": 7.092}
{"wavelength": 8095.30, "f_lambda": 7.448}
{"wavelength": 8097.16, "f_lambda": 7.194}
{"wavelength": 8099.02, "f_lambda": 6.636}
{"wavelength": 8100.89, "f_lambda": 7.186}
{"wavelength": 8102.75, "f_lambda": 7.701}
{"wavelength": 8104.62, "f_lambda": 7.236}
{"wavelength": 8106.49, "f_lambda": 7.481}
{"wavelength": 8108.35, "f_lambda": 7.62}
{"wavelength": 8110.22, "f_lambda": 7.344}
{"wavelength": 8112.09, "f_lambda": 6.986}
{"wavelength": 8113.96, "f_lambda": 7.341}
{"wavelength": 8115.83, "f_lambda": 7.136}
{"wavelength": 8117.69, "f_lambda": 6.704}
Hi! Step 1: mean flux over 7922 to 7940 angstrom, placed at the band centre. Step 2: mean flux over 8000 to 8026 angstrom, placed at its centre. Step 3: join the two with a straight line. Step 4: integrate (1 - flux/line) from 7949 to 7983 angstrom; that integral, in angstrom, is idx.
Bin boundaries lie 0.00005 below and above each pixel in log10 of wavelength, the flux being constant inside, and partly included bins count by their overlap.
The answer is 0.6 angstrom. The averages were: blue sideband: 7.68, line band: 7.46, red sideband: 7.5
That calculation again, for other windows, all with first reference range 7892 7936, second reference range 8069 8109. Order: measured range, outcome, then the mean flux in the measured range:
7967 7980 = -0.17 angstrom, 7.6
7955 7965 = 0.50 angstrom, 7.14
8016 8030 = -0.03 angstrom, 7.42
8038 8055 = -0.10 angstrom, 7.41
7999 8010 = -0.27 angstrom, 7.62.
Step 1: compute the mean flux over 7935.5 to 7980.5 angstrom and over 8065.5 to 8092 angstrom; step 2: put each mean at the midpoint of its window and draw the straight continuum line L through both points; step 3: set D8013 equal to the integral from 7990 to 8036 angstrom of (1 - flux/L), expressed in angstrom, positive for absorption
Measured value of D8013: -0.6 angstrom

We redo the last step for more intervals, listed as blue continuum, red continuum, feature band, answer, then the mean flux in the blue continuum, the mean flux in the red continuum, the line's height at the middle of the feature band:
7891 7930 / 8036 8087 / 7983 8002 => -0.2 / 7.6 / 7.31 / 7.44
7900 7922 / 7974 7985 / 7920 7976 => 0.2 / 7.45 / 7.66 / 7.56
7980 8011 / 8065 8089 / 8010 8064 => 0.4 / 7.56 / 7.3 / 7.43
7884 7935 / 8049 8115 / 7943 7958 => 0.1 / 7.62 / 7.29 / 7.54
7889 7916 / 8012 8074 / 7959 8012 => -0.5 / 7.57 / 7.37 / 7.45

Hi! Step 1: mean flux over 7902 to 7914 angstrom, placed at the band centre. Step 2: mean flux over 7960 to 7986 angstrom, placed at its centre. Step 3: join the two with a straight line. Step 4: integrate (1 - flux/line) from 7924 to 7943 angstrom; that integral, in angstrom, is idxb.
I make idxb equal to -0.5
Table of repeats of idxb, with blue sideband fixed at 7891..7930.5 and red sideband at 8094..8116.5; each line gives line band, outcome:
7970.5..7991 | -0.39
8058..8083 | 0.45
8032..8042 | 0.14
